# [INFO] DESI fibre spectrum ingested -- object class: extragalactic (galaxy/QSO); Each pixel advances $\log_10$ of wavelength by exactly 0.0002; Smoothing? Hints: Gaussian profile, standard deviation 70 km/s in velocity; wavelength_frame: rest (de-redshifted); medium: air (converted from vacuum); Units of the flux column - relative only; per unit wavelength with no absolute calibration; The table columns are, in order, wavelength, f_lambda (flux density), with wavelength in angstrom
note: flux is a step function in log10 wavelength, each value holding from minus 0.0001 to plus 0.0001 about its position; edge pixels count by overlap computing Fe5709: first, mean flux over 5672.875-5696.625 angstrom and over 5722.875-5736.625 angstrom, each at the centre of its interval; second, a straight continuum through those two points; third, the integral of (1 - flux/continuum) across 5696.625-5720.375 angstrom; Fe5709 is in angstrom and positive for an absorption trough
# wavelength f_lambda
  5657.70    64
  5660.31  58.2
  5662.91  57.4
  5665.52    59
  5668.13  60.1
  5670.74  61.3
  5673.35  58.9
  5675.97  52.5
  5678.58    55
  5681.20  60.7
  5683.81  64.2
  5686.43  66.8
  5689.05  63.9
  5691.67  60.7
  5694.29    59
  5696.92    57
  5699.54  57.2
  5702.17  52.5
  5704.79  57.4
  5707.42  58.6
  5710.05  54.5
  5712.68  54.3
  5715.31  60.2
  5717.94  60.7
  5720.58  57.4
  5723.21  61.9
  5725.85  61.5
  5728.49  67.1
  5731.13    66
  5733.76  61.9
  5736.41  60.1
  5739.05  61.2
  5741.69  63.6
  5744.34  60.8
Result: 1.9 angstrom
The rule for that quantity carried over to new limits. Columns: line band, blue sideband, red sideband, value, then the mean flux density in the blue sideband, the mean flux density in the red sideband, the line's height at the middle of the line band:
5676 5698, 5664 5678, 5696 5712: -1.27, 58.2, 56.1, 57.2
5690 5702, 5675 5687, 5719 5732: 0.51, 59.6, 62.6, 60.6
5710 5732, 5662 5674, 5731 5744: 0.31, 59.4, 62.1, 61.5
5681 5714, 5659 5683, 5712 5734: 0.50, 58.3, 61.4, 59.9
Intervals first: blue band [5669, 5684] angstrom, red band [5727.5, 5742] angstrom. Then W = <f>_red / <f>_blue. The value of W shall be 1.08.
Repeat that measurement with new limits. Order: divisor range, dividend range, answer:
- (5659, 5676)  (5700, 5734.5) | 1.01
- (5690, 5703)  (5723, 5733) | 1.12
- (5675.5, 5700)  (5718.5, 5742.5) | 1.04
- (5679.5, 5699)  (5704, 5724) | 0.94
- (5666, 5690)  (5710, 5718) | 0.95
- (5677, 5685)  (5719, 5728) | 1.02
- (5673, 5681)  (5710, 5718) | 1.03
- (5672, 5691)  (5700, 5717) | 0.94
